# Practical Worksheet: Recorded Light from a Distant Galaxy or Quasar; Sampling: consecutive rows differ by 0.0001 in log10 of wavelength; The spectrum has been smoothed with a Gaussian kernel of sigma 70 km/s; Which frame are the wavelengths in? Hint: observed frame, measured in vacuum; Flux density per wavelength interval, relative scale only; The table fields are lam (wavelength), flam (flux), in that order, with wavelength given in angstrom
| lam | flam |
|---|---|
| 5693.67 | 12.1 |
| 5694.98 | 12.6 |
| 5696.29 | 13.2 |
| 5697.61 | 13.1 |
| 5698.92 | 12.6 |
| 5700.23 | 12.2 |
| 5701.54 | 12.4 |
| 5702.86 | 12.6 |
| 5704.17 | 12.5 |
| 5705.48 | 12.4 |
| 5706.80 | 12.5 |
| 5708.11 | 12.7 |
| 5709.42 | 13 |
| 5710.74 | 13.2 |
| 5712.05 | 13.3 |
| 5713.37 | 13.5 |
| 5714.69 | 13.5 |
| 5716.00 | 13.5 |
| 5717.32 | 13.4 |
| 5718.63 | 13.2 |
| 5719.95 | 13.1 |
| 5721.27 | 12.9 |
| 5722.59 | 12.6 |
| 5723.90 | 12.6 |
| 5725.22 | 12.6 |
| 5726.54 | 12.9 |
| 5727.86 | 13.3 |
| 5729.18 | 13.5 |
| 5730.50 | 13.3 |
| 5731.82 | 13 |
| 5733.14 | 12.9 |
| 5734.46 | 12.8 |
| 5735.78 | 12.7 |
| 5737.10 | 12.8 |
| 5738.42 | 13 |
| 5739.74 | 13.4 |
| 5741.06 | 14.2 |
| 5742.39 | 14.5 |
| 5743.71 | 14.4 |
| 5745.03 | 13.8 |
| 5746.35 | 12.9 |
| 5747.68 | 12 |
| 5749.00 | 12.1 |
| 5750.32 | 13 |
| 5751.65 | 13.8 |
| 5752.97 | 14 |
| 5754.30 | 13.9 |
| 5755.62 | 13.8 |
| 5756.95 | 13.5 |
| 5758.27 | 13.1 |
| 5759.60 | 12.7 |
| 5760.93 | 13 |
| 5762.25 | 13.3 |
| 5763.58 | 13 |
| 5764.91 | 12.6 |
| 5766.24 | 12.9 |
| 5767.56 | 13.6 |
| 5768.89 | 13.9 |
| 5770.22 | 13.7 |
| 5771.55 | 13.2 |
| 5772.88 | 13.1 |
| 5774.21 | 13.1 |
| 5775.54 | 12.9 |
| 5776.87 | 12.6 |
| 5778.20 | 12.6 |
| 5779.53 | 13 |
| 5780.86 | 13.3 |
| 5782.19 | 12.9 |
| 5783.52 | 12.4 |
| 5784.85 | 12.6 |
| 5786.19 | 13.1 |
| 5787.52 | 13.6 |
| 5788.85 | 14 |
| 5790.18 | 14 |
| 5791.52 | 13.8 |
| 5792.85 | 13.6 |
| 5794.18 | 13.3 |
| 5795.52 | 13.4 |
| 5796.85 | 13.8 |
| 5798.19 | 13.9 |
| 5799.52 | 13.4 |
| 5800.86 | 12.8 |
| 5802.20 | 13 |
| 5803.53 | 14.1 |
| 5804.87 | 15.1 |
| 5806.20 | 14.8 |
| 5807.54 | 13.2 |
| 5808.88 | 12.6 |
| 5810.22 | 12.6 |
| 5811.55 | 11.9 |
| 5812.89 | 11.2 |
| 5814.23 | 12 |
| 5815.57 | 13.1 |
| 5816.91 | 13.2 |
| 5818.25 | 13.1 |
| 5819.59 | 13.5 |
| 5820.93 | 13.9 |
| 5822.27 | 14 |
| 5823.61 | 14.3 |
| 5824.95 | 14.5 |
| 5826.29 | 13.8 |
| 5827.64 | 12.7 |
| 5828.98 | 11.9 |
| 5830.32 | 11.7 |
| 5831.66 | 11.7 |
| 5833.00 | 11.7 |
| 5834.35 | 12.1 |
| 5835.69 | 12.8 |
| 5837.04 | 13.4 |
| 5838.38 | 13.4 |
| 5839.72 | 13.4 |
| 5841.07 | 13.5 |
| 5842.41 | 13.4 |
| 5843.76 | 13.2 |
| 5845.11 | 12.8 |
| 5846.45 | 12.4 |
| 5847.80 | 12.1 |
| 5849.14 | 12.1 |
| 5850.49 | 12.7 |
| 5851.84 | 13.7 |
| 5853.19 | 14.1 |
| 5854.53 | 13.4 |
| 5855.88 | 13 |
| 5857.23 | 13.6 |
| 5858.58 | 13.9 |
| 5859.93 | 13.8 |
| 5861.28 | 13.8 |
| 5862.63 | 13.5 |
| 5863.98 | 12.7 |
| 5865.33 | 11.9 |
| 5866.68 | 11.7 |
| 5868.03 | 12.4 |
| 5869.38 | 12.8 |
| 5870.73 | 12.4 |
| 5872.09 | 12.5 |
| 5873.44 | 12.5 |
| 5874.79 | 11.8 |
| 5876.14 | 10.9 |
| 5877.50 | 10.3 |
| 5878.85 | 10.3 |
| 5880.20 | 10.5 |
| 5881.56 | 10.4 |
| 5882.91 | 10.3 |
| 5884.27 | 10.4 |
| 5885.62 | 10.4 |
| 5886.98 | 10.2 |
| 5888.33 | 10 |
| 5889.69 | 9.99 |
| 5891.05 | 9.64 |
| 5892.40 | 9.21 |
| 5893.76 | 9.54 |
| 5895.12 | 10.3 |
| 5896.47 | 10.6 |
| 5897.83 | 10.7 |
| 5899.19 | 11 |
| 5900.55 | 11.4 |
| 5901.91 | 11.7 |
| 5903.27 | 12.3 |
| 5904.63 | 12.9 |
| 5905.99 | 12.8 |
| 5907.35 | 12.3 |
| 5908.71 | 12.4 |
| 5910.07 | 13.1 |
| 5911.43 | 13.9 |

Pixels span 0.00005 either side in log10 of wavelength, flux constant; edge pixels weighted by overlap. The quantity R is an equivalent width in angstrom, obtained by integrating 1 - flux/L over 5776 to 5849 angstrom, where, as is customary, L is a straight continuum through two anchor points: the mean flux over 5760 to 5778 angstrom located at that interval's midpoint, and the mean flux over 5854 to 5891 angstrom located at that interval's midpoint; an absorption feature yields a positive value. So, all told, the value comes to -3.2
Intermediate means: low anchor 13.1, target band 13.1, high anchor 11.8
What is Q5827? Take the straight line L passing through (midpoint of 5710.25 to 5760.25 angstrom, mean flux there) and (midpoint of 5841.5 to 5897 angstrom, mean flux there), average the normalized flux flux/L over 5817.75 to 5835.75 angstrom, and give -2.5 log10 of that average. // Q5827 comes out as -0.06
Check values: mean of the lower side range 13.2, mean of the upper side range 11.8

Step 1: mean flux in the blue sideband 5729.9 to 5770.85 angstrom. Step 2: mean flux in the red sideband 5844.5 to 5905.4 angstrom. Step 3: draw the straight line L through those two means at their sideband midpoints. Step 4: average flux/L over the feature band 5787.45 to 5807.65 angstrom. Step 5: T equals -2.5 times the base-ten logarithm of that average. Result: -0.09 mag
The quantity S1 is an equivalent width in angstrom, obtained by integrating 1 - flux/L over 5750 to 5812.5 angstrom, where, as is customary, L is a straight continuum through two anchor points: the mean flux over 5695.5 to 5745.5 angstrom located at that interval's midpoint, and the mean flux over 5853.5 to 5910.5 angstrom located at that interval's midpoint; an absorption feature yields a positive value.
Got -3.8 angstrom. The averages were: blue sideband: 13.1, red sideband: 11.7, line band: 13.3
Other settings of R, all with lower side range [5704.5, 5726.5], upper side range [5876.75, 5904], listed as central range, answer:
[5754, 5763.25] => -0.7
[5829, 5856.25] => -4.1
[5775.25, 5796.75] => -2.2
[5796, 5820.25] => -3.2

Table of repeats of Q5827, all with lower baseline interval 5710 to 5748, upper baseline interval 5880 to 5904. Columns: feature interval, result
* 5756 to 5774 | -0.05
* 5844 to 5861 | -0.18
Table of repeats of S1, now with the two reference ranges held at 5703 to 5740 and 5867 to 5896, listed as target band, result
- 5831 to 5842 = -1.30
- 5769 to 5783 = -0.93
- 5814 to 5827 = -2.18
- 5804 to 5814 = -1.04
